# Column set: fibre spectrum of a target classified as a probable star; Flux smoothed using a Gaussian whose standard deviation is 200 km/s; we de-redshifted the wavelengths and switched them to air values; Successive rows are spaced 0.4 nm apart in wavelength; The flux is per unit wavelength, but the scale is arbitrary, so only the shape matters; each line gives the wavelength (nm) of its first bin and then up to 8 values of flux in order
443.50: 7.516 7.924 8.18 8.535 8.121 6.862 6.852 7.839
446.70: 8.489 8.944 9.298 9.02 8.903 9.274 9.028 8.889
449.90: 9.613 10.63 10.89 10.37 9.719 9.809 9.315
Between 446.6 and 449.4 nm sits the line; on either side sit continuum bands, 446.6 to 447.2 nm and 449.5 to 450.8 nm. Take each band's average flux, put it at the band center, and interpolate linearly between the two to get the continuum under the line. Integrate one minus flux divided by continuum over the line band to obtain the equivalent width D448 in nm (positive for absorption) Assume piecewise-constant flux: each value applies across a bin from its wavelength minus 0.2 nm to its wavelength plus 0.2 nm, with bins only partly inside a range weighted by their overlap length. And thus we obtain 0.05 nm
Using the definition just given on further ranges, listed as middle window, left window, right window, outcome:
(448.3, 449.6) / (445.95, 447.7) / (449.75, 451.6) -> 0.06 nm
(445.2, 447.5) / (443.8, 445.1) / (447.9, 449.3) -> 0.18 nm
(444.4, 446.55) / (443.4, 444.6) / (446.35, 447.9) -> 0.17 nm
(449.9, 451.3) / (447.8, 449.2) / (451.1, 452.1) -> -0.13 nm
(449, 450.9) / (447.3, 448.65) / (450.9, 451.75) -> -0.04 nm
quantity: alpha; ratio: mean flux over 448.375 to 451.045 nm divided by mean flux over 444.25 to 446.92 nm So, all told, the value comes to 1.24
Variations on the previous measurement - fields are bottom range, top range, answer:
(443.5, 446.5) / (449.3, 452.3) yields 1.28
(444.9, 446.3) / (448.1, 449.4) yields 1.23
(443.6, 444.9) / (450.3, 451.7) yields 1.27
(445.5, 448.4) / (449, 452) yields 1.19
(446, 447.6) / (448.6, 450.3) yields 1.10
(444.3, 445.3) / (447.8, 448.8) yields 1.09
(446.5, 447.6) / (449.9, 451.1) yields 1.18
